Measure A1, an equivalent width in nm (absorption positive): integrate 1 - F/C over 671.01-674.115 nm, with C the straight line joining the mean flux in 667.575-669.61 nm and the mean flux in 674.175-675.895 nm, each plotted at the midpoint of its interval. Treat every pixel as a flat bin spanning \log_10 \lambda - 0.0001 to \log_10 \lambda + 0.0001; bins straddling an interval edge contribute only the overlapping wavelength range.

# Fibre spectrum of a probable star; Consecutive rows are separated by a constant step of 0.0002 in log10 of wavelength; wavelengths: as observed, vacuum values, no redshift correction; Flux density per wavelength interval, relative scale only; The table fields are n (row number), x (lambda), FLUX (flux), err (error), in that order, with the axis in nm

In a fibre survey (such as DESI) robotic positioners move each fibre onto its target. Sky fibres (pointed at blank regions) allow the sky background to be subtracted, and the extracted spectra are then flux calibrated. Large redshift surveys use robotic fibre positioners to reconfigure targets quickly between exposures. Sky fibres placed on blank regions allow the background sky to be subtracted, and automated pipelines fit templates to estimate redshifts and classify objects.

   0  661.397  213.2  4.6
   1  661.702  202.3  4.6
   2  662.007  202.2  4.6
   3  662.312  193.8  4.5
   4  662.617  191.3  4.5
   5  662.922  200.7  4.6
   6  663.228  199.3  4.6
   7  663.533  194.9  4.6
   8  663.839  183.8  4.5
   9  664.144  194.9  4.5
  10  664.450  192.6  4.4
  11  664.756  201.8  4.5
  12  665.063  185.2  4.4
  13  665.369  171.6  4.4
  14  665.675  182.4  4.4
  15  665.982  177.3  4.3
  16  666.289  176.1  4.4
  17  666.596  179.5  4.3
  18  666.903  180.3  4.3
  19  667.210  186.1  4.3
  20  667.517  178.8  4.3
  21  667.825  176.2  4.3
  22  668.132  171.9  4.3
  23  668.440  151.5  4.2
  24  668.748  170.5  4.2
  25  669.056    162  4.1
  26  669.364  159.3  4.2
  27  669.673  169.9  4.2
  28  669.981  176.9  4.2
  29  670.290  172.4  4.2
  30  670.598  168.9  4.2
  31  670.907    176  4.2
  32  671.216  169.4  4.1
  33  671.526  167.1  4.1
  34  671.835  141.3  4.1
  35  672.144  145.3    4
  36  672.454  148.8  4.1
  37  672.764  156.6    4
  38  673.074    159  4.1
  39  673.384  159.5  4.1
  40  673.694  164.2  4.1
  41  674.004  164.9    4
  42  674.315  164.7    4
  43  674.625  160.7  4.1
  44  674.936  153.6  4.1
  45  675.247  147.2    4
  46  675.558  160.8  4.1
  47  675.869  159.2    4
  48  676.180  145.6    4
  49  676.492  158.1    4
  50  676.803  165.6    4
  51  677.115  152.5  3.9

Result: 0.06 nm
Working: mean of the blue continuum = 166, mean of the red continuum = 158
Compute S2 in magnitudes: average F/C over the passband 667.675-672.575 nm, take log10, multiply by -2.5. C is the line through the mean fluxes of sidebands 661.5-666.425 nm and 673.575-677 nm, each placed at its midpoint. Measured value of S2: 0.06 mag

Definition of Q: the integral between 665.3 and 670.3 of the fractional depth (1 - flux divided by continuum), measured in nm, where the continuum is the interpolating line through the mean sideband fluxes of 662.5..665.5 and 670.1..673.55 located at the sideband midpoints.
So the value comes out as 0.097 nm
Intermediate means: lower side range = 192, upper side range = 161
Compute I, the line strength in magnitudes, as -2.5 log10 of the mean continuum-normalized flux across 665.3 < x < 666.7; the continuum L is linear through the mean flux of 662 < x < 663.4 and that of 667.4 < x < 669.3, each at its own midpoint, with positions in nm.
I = 0.01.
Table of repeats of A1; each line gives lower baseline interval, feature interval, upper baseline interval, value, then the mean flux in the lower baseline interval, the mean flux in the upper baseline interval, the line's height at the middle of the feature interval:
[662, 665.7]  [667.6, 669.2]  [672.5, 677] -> 0.10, 192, 158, 178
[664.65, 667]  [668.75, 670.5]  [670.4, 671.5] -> 0.05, 181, 171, 174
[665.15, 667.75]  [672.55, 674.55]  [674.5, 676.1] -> -0.01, 179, 156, 160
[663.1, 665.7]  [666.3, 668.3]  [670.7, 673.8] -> 0.00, 190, 159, 178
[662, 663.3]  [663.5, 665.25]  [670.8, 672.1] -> -0.02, 197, 161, 190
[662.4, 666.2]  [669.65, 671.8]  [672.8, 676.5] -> 0.00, 189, 158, 170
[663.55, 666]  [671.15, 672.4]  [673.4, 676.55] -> 0.10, 187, 158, 167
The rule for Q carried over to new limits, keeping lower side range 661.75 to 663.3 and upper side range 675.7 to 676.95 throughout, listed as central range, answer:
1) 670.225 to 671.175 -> 0.01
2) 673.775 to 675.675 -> 0.04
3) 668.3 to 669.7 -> 0.13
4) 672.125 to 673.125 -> 0.09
